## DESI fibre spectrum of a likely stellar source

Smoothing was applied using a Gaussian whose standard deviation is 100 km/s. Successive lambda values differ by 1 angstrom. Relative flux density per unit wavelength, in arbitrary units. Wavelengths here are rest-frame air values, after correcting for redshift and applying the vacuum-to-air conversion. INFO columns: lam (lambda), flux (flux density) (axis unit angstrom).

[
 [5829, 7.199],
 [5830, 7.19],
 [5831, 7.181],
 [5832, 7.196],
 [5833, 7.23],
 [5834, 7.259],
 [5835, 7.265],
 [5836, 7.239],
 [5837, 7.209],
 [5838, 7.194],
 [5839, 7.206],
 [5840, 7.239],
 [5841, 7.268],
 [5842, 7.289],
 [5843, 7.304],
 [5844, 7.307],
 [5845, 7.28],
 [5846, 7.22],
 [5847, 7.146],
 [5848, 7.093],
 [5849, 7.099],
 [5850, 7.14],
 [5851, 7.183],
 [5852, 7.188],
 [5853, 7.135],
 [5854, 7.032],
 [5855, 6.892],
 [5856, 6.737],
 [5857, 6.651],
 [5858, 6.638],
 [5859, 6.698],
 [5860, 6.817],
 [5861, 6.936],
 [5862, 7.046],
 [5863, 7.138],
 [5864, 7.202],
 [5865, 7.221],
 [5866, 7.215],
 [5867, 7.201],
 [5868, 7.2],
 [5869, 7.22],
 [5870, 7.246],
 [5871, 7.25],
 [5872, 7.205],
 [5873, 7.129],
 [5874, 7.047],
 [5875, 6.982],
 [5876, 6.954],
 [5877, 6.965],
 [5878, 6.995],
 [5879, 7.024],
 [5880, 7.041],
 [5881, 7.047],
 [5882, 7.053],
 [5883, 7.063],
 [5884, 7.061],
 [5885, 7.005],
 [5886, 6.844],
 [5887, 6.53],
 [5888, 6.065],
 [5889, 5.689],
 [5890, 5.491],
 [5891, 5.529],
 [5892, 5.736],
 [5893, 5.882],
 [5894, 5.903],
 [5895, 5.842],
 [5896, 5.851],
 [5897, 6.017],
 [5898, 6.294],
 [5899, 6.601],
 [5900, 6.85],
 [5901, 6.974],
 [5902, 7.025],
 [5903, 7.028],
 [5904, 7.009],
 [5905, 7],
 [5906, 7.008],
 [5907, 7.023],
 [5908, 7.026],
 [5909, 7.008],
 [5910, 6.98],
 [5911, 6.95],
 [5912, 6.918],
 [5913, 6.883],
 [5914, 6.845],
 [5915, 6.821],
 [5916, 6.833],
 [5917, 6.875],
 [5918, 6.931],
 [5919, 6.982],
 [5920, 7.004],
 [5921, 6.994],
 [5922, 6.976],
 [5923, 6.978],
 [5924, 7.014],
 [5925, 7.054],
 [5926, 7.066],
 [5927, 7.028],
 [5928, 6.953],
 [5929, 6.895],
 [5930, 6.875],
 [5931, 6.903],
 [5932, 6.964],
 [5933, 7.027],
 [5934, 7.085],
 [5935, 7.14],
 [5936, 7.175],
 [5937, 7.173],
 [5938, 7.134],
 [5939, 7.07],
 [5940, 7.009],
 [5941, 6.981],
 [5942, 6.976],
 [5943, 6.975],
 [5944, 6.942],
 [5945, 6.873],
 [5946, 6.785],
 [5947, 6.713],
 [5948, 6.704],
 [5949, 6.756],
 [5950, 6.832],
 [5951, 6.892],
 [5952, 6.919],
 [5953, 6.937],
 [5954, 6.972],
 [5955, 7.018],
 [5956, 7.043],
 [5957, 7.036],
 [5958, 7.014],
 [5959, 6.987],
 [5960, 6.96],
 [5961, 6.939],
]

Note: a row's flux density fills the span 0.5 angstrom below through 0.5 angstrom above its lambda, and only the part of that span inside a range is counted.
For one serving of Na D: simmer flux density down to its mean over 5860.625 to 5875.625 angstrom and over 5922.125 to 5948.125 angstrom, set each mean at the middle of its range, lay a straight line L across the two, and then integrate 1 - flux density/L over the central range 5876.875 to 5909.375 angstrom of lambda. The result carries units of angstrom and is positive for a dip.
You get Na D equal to 2.3 angstrom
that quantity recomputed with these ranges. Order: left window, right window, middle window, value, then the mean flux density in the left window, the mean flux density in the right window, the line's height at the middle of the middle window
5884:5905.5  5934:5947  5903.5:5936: -1.3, 6.36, 7.01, 6.71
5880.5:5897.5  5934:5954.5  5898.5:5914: -1.1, 6.27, 6.95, 6.48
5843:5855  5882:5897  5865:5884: -1.6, 7.16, 6.2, 6.56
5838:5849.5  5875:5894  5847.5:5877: -0.6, 7.22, 6.55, 6.92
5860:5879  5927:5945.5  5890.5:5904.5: 1.5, 7.11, 7.01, 7.07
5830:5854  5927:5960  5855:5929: 2.9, 7.21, 6.96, 7.09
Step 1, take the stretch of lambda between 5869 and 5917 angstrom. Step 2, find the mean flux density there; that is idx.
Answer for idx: 6.72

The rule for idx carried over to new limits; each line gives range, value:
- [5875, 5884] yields 7.02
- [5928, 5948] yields 6.98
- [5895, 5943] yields 6.91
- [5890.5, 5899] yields 5.92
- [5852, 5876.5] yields 7.04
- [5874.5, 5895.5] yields 6.51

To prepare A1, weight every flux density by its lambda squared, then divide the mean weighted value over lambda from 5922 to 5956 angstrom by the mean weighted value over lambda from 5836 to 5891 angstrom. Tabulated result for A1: 1.0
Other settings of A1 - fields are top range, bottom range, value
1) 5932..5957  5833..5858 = 1.01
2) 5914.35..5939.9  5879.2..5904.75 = 1.09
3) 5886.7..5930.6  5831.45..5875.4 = 0.95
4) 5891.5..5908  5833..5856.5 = 0.93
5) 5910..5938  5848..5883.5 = 1.01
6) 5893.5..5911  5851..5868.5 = 0.97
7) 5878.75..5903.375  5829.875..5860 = 0.92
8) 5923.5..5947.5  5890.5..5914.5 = 1.07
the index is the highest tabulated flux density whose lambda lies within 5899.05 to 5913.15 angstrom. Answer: 7.028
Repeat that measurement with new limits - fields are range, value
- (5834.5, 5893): 7.307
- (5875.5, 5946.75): 7.175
